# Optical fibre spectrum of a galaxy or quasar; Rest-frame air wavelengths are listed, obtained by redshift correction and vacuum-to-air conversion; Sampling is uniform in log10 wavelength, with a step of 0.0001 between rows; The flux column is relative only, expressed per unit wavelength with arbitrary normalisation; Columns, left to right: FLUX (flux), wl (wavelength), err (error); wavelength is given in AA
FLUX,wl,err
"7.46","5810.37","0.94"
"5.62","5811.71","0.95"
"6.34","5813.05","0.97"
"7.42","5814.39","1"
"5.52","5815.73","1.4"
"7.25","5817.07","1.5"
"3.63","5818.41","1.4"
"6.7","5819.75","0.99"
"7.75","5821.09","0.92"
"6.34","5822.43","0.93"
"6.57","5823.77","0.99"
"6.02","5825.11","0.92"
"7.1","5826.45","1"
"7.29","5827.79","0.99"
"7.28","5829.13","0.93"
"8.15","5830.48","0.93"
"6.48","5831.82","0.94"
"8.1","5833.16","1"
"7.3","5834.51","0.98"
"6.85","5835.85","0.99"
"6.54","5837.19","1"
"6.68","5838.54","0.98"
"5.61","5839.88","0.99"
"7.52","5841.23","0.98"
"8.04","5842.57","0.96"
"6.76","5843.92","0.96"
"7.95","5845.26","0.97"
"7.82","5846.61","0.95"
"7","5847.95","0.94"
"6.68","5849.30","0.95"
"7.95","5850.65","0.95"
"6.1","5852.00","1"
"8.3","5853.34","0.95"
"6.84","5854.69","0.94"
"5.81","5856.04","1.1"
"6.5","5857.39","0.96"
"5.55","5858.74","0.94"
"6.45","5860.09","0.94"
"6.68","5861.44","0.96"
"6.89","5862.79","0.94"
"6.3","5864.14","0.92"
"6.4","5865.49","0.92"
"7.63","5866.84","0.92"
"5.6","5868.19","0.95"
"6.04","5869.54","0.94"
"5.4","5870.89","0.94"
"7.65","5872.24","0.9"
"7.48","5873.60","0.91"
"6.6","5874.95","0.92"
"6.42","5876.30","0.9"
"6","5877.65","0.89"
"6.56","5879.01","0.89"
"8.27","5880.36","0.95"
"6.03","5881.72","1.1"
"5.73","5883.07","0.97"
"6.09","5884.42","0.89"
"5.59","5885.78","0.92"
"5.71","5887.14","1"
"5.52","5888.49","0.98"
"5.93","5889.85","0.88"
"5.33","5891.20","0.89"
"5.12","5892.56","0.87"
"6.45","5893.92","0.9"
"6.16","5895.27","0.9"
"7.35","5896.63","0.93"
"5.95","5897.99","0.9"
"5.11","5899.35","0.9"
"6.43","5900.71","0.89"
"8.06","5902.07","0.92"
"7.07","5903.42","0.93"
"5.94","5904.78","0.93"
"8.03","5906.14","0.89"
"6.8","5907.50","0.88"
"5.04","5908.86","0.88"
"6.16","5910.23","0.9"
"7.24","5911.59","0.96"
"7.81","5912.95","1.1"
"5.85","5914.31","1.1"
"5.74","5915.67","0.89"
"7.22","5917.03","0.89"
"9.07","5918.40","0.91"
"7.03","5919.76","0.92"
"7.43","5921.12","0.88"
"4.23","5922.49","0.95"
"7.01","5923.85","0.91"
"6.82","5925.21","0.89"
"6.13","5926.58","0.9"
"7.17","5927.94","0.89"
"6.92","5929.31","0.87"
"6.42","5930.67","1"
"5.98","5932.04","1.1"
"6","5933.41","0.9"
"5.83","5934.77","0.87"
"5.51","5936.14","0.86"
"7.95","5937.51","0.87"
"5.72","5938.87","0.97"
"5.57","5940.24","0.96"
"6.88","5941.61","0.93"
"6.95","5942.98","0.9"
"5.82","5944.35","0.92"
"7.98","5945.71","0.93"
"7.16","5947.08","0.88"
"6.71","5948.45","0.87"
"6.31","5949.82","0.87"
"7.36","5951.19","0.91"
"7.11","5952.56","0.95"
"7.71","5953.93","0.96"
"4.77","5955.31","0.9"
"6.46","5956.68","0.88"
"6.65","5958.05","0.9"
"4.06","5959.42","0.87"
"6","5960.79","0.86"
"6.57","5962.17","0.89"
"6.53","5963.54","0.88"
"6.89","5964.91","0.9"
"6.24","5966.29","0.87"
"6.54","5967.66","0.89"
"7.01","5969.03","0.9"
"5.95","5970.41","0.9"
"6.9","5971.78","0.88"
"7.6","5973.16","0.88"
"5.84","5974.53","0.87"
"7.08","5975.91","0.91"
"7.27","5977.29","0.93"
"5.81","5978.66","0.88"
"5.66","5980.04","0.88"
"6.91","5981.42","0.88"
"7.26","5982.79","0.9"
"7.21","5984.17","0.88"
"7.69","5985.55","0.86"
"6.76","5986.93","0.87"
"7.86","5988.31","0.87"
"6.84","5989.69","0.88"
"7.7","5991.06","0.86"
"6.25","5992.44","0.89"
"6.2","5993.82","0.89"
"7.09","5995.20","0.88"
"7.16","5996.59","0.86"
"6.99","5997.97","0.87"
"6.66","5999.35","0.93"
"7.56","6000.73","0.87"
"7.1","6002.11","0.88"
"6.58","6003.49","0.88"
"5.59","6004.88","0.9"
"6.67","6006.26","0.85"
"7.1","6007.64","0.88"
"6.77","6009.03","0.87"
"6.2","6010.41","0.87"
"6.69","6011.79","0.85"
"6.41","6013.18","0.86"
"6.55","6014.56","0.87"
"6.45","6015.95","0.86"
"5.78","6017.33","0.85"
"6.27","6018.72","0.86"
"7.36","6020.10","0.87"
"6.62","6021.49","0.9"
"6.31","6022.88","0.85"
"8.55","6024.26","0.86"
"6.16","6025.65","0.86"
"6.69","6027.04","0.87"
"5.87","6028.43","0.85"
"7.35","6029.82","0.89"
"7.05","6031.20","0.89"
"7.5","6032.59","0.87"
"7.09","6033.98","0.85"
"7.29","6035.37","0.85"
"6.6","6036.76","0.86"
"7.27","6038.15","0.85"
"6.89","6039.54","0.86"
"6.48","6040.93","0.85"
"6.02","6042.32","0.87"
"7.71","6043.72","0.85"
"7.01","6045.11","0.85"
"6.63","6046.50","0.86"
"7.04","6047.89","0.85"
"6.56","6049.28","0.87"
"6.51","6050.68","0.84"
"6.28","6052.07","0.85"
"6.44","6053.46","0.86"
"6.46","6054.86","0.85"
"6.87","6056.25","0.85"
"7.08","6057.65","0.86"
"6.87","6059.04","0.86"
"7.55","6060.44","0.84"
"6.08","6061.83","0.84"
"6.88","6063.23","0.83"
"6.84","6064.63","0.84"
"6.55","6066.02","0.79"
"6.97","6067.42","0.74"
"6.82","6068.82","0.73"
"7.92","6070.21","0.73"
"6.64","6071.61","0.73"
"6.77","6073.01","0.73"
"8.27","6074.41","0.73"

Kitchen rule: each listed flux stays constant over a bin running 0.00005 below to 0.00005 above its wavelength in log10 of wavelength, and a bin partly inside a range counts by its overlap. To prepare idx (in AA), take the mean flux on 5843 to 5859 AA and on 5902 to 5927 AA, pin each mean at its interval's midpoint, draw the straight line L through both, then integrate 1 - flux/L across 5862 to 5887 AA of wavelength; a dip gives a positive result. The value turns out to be 1.6 AA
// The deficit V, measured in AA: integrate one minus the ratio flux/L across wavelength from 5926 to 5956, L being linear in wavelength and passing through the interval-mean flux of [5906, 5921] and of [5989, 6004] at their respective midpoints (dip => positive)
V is 1.54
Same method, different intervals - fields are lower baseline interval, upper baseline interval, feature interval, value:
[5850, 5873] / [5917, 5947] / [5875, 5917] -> 1.7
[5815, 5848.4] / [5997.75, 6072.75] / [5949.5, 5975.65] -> 1.4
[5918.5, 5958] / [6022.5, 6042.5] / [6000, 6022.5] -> 0.8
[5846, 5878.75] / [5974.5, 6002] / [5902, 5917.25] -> 0.2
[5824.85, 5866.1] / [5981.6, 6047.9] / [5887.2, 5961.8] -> 4.8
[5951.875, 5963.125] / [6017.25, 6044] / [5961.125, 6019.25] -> -2.2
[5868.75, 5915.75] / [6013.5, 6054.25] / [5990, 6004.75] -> -0.5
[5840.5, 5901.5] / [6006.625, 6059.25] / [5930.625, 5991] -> 0.6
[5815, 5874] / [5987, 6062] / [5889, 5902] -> 1.4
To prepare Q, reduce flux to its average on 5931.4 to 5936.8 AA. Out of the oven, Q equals 5.83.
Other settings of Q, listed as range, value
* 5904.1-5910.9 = 6.39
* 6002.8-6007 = 6.29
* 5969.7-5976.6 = 6.67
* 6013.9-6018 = 6.26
